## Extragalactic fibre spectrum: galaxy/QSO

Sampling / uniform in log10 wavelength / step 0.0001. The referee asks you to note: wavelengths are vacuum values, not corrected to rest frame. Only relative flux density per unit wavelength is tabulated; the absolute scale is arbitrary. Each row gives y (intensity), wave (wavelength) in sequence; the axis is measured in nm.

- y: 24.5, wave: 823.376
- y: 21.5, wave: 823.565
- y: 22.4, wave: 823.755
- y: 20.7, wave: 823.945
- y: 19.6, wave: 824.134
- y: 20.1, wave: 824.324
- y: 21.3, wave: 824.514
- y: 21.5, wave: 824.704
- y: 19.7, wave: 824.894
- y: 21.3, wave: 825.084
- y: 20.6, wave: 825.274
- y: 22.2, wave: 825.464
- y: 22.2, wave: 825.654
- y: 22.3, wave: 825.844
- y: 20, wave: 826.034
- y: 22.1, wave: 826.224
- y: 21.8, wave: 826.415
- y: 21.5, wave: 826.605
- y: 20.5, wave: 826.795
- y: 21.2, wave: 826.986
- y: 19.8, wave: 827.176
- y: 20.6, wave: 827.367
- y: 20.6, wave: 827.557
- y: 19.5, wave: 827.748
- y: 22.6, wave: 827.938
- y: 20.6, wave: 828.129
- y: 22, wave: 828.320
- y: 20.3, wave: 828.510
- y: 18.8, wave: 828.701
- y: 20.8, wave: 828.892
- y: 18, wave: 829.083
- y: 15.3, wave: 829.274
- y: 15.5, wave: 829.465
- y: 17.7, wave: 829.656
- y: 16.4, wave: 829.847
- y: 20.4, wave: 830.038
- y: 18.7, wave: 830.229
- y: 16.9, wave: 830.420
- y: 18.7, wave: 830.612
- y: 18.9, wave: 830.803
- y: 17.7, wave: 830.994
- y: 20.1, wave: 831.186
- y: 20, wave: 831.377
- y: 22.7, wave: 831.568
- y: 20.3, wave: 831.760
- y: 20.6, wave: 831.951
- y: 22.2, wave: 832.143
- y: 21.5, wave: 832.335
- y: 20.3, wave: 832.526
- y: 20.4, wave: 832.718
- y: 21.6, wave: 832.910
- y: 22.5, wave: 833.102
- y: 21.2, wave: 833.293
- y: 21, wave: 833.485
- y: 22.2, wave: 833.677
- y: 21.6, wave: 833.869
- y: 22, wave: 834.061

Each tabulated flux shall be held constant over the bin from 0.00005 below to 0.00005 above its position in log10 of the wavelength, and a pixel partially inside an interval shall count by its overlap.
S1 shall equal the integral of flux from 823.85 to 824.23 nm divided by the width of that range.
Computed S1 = 20.2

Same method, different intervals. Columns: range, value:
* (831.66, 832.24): 21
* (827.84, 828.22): 21.6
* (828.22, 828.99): 20.5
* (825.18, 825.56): 21.4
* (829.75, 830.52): 18.1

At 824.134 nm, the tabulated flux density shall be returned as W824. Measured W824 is 19.6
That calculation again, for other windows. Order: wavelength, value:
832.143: 22.2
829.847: 16.4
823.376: 24.5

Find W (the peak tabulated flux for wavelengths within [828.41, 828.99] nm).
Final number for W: 20.8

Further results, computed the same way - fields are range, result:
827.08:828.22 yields 22.6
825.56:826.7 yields 22.3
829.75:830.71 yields 20.4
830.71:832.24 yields 22.7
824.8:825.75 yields 22.2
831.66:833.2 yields 22.5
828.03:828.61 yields 22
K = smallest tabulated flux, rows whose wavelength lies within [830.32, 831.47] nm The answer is 16.9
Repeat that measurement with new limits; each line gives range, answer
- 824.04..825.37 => 19.6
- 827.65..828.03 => 19.5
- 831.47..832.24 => 20.3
